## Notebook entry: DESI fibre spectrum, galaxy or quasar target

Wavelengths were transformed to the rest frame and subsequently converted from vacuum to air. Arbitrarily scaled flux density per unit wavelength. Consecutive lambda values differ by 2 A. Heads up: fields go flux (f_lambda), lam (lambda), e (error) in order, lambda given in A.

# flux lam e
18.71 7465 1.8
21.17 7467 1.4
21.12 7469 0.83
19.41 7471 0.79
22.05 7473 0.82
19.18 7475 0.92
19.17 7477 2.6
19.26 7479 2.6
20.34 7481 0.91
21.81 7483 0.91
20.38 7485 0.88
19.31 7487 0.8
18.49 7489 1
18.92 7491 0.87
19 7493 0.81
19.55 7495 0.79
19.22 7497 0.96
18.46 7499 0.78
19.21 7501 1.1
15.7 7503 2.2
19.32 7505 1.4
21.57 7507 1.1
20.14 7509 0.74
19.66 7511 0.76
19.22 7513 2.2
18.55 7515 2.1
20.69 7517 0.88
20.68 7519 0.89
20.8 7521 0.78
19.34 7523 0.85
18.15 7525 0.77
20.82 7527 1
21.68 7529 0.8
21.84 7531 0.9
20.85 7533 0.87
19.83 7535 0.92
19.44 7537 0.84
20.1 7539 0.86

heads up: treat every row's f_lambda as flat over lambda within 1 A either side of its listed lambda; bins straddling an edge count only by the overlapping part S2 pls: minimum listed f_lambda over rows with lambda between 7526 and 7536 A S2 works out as 19.83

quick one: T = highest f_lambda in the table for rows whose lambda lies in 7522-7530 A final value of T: 21.68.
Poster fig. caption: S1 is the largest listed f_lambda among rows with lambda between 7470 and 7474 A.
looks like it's 22.05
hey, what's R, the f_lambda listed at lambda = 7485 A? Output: 20.38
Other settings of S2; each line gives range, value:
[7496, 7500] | 18.46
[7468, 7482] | 19.17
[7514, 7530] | 18.15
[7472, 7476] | 19.18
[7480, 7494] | 18.49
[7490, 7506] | 15.7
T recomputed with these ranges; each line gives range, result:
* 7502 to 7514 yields 21.57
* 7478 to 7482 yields 20.34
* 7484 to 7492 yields 20.38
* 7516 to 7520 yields 20.69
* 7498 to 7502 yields 19.21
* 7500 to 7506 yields 19.32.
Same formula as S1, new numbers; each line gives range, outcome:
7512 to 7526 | 20.8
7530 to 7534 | 21.84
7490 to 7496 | 19.55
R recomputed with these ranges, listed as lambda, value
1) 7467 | 21.17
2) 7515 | 18.55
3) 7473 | 22.05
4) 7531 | 21.84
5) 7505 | 19.32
